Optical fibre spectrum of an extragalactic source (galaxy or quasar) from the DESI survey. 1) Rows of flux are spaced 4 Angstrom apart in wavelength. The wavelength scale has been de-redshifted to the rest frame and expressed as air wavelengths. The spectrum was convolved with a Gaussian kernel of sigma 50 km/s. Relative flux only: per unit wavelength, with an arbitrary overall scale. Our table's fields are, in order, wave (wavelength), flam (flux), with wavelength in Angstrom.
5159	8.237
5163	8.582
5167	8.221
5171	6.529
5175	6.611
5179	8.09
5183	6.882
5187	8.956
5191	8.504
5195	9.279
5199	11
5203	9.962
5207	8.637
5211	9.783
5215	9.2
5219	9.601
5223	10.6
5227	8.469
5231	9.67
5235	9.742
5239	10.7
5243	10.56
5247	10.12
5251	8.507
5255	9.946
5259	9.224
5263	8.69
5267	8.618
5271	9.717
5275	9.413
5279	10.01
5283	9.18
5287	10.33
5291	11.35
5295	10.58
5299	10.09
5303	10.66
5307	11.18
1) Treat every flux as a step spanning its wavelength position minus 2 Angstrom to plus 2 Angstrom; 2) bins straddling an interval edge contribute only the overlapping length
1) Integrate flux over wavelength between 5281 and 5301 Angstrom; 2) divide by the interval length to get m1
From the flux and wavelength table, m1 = 10.3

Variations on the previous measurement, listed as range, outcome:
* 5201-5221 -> 9.44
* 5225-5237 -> 9.29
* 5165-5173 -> 7.38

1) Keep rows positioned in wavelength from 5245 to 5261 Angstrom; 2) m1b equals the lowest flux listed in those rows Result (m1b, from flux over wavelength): 8.507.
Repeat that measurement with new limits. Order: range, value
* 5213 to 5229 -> 8.469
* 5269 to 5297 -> 9.18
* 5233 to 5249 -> 9.742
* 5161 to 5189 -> 6.529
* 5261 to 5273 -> 8.618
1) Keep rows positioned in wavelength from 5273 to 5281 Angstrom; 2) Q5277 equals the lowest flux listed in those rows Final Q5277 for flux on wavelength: 9.413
